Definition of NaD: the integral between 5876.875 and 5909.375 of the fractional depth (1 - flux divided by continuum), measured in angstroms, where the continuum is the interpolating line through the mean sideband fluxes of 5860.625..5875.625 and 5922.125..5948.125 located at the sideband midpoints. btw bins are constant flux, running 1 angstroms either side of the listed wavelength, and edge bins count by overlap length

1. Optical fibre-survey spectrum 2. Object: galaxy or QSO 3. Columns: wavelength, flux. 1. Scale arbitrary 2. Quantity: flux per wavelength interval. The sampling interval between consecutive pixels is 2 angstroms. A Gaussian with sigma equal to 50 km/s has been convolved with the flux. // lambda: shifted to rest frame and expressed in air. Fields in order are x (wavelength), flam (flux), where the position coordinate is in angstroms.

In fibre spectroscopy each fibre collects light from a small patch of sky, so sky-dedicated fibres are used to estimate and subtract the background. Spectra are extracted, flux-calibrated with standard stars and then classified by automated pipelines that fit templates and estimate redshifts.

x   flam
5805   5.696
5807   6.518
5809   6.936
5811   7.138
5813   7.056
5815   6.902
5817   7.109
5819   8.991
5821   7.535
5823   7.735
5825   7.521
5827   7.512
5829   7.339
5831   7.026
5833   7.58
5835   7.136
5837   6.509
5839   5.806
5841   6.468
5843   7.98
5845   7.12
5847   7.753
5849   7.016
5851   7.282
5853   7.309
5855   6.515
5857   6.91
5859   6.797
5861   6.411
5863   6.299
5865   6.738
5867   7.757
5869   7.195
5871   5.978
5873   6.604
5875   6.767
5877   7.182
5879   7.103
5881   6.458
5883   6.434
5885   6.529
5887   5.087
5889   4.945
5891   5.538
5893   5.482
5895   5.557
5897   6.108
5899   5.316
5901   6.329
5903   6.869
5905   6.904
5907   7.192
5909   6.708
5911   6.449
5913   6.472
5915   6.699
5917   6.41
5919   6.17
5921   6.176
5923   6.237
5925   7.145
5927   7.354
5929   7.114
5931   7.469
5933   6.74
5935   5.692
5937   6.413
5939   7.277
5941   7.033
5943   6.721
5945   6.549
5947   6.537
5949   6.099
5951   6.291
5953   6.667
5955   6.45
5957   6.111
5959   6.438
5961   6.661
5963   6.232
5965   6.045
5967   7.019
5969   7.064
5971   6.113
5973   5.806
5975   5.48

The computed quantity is 2.7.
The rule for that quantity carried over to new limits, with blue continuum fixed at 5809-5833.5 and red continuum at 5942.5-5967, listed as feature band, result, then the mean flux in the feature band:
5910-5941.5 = -0.2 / 6.67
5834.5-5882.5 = 1.9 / 6.87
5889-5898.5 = 1.8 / 5.58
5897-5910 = 0.5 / 6.52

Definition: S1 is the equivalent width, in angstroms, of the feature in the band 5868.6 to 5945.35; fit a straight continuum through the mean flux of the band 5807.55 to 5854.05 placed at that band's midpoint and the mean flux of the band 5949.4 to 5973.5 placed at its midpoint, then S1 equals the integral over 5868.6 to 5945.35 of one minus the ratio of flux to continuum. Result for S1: 3.3 angstroms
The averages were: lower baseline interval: 7.24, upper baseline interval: 6.41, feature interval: 6.47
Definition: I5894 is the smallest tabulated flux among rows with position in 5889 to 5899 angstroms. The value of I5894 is 4.945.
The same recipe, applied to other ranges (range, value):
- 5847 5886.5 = 5.978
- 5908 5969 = 5.692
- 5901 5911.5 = 6.329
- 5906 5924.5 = 6.17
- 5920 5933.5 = 6.176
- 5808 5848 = 5.806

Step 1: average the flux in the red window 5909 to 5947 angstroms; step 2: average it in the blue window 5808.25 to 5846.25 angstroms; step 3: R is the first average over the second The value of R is 0.92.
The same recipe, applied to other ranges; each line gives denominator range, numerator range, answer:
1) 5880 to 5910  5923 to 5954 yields 1.10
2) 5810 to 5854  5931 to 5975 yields 0.89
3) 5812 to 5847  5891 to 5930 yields 0.89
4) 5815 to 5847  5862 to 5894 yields 0.87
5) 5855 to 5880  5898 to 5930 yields 0.97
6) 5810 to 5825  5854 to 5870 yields 0.91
